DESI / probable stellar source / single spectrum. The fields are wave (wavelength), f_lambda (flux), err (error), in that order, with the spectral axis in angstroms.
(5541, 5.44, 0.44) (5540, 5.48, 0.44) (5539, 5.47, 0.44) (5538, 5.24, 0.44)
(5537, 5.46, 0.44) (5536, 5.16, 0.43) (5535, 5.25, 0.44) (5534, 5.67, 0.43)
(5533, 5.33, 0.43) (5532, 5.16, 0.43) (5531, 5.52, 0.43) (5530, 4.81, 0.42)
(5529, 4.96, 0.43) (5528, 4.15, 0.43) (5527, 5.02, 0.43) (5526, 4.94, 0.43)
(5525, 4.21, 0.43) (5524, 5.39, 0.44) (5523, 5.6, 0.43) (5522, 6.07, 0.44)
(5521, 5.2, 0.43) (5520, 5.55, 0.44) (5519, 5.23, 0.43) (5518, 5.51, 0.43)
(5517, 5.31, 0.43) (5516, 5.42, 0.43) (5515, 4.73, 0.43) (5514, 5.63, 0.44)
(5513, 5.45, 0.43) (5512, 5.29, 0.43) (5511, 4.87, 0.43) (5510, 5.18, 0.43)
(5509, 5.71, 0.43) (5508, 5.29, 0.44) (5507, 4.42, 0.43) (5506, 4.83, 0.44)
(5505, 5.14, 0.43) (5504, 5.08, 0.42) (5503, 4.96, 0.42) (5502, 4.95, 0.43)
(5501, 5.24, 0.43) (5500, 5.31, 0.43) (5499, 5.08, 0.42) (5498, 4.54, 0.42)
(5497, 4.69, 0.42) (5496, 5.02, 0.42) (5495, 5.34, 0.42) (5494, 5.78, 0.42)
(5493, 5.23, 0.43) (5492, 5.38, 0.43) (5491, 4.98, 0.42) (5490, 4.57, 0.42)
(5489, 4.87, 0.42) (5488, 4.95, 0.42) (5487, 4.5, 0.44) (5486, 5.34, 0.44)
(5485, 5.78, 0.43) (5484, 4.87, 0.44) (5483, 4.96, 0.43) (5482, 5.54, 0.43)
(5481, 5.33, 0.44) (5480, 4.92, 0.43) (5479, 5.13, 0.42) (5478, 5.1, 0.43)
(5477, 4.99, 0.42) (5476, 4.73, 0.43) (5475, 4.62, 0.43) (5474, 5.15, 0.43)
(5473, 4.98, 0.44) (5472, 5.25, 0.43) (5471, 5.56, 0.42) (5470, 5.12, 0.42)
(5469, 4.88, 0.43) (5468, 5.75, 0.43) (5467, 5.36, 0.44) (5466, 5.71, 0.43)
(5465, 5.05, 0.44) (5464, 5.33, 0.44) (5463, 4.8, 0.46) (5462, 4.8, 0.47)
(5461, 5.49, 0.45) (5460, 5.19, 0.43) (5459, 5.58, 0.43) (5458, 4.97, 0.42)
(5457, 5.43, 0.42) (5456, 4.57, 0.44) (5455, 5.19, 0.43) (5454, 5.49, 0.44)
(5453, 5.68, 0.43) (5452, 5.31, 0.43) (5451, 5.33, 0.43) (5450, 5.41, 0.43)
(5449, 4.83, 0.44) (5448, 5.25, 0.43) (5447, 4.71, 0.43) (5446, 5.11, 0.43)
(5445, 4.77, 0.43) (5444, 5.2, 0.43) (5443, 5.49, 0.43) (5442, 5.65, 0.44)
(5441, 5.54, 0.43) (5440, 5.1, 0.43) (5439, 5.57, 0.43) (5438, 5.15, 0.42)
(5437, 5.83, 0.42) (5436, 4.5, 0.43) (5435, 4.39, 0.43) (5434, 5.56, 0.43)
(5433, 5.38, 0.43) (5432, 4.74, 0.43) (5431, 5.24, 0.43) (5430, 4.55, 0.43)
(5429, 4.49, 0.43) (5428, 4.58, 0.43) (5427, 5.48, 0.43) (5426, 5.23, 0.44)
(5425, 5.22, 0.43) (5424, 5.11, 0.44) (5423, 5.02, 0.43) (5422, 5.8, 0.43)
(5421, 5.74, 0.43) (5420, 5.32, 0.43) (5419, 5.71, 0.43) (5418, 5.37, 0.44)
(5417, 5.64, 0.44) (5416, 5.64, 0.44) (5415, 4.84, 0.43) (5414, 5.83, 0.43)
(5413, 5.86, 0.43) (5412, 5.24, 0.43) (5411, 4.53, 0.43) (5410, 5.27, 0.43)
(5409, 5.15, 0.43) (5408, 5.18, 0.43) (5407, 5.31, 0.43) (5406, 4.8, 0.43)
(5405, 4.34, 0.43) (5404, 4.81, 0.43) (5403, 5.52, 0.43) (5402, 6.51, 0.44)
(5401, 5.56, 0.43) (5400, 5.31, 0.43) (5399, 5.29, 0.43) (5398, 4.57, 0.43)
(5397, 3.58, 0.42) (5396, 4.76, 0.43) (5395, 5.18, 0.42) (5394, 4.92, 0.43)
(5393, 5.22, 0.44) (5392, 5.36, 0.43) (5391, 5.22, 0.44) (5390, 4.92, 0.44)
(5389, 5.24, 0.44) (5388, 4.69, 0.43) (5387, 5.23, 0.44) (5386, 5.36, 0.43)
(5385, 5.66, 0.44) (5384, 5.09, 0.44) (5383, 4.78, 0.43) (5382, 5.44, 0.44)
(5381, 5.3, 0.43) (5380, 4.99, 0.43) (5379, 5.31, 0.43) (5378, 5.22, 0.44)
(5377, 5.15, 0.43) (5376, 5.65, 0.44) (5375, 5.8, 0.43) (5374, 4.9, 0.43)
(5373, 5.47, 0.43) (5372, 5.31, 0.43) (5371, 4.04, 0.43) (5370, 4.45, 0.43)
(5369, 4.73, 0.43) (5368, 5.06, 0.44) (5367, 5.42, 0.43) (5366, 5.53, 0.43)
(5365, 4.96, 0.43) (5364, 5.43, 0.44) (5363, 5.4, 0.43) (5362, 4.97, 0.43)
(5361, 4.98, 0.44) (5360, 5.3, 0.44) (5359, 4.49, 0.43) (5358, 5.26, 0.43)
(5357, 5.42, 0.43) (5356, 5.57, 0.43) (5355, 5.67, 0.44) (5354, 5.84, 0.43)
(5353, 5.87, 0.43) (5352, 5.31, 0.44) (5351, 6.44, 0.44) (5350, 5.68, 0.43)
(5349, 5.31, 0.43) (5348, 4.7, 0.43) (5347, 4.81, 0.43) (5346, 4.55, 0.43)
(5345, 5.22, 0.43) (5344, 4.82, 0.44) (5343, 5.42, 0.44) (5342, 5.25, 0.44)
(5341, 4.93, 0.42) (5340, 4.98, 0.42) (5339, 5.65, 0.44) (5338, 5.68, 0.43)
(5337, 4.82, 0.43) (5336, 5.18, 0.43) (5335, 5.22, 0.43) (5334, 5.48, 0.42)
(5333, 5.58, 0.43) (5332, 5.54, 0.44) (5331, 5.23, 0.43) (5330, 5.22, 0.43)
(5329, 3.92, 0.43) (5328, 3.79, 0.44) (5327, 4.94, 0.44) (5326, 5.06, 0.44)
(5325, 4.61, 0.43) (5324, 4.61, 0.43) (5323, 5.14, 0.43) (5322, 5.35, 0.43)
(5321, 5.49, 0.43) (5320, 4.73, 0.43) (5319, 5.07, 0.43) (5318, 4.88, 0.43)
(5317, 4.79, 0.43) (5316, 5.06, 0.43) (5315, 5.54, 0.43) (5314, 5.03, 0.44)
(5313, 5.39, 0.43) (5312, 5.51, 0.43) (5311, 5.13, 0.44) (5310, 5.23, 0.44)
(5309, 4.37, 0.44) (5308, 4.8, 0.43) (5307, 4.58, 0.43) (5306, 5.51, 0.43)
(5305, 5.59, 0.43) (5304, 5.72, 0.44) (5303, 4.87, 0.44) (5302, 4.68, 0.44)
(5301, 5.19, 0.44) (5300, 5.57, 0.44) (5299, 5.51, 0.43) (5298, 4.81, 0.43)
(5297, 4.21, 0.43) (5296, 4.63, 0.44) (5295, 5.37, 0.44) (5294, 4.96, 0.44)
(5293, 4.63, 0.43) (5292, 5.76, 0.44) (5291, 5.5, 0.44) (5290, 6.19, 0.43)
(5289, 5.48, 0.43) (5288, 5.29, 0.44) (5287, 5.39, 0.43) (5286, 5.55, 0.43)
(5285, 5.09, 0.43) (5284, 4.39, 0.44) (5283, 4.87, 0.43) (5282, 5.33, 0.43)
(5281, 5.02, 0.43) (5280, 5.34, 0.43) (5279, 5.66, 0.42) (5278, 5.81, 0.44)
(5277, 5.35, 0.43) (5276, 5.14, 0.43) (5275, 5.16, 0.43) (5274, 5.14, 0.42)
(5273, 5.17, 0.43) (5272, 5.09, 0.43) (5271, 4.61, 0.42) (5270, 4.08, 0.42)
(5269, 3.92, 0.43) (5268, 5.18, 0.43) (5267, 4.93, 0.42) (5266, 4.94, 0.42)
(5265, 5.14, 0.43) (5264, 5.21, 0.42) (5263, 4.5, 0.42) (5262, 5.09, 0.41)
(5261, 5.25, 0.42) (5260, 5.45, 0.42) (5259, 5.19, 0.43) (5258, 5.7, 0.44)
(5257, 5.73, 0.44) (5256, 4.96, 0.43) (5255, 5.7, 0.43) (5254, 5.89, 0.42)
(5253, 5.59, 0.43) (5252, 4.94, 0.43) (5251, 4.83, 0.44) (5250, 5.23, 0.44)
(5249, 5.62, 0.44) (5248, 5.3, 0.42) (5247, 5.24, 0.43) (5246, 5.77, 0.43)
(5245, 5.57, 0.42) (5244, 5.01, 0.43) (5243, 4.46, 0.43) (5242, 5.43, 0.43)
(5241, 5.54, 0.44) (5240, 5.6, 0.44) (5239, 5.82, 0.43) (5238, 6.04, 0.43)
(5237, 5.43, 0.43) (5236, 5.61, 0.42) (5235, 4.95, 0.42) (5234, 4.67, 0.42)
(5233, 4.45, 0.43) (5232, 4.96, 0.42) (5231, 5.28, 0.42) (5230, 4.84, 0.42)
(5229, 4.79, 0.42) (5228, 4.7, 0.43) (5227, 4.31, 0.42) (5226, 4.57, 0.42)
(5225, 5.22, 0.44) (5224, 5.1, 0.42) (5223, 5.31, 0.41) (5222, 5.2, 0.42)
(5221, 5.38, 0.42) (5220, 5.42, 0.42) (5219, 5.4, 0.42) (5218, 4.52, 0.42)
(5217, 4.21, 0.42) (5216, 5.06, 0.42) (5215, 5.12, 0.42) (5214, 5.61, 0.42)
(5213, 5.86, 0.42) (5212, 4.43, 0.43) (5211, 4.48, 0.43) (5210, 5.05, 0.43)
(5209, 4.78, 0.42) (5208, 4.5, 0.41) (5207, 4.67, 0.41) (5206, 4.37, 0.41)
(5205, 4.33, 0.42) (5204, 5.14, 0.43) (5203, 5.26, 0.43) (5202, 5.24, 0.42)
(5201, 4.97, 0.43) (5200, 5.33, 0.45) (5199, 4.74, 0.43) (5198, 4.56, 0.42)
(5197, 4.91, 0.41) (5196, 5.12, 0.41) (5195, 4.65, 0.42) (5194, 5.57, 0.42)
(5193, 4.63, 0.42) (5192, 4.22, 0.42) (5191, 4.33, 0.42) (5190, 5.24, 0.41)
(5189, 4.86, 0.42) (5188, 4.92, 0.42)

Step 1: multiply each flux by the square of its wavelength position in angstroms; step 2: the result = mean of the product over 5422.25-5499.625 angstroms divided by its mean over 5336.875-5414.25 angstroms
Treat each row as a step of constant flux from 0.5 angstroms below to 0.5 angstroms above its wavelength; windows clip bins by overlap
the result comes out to 1.02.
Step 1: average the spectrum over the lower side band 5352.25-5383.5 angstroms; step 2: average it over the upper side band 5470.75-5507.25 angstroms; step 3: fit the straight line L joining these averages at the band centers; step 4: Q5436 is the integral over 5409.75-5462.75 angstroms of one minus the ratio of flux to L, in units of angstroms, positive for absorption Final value -0.99 angstroms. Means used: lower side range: 5.22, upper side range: 5.06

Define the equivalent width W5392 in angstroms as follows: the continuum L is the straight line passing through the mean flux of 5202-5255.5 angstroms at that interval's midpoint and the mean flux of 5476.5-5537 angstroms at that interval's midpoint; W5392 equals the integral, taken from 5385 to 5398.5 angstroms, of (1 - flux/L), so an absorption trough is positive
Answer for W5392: 0.4 angstroms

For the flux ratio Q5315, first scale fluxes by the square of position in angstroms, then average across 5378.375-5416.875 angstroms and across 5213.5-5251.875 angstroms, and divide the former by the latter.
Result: 1.07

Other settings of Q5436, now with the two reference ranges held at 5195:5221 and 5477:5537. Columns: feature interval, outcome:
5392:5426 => -1.0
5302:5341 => -0.5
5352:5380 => -1.0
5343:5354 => -0.6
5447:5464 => -0.3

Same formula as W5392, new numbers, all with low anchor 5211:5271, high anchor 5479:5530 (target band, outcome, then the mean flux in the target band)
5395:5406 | 0.22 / 5.02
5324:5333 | 0.54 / 4.82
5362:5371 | 0.13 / 5.05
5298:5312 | -0.02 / 5.14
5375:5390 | -0.31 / 5.23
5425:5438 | 0.29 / 5.01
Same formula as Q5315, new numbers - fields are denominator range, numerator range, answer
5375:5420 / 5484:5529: 1.03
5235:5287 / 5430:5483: 1.07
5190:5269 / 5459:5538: 1.12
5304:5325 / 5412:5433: 1.08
